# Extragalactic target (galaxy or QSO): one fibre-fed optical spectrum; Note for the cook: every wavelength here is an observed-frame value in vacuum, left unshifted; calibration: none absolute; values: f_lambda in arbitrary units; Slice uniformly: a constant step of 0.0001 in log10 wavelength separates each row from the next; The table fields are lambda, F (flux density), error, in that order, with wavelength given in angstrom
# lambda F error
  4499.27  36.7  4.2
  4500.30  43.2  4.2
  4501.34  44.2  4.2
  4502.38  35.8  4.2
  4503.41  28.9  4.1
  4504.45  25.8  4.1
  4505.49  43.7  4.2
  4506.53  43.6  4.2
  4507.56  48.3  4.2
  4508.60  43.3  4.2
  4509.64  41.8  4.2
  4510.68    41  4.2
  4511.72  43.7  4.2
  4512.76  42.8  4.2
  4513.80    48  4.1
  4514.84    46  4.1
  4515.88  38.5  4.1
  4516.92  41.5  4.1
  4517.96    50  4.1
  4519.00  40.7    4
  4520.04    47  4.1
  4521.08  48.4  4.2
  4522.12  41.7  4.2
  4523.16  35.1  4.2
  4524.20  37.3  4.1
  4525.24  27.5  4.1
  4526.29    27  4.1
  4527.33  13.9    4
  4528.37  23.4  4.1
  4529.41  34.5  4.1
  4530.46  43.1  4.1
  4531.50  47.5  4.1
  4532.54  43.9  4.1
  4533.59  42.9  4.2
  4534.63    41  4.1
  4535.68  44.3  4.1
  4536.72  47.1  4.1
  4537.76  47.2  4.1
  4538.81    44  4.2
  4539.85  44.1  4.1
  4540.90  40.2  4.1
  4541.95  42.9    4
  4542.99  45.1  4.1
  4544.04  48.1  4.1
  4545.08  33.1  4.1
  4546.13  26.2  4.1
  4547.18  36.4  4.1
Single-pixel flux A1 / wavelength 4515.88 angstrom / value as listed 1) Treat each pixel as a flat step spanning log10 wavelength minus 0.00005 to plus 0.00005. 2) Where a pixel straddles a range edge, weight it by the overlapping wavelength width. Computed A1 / 38.5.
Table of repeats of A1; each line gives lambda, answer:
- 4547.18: 36.4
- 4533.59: 42.9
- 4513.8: 48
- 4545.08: 33.1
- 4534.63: 41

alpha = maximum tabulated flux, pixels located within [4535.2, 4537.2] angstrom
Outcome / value 47.1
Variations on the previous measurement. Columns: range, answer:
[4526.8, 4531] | 43.1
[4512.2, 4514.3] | 48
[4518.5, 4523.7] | 48.4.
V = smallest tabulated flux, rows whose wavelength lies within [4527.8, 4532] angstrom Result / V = 23.4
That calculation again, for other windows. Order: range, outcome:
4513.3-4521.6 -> 38.5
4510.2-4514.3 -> 41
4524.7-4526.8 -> 27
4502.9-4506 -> 25.8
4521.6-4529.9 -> 13.9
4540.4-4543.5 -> 40.2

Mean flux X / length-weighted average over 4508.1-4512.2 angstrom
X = 42.4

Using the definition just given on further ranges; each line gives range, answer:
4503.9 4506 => 34.5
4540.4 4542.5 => 41.7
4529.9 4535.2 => 43.6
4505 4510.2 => 44.1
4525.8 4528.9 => 21.5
